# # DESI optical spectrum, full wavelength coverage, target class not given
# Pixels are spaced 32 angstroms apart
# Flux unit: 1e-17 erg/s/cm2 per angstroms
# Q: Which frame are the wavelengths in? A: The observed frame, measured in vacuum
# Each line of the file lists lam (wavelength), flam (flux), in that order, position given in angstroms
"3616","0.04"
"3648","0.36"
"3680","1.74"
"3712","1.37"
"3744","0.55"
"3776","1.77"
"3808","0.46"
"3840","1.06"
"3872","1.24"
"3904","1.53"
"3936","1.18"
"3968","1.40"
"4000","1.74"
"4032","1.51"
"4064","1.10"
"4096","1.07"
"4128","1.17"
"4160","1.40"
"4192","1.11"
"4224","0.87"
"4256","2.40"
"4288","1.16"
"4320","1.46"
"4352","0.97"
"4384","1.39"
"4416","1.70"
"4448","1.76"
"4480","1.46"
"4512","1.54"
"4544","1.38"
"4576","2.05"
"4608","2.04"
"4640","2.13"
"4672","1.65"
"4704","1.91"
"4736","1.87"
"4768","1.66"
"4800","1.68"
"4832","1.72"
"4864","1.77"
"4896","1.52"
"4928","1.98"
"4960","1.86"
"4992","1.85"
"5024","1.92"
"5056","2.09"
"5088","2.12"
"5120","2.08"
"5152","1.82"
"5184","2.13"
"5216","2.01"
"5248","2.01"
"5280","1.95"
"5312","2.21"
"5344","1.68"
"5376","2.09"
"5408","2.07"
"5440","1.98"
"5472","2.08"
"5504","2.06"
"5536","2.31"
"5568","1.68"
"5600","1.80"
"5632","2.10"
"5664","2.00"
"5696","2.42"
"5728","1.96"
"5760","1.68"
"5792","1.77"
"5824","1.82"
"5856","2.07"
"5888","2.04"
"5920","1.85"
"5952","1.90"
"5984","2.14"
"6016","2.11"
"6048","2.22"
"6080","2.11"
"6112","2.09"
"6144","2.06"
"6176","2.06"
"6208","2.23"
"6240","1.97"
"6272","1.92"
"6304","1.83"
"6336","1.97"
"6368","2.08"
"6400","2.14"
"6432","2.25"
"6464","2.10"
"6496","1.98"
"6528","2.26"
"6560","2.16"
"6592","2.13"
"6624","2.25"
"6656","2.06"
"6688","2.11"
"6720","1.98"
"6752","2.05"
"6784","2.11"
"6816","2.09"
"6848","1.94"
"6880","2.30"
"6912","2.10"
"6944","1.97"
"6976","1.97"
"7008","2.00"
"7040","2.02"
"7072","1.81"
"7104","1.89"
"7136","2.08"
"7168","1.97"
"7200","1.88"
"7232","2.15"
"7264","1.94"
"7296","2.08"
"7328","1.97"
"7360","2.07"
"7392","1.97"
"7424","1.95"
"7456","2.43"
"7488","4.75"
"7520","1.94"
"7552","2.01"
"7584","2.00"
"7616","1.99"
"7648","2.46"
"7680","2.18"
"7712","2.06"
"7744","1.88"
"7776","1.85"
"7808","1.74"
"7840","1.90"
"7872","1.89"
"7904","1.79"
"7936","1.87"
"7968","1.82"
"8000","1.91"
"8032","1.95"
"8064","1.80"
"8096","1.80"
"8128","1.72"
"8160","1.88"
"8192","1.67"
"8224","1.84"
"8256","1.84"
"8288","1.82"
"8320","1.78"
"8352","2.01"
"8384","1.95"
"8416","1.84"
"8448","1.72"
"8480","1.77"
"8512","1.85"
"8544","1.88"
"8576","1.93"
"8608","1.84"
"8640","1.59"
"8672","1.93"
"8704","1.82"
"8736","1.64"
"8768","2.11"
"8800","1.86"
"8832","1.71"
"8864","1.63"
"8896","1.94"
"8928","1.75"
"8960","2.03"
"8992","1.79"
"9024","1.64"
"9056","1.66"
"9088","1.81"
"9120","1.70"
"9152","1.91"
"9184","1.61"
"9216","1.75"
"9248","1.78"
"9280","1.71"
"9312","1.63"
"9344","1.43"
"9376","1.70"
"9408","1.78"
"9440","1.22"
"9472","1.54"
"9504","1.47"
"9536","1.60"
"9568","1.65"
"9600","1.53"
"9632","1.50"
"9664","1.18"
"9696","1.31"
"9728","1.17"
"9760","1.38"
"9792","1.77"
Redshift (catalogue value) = 0.138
